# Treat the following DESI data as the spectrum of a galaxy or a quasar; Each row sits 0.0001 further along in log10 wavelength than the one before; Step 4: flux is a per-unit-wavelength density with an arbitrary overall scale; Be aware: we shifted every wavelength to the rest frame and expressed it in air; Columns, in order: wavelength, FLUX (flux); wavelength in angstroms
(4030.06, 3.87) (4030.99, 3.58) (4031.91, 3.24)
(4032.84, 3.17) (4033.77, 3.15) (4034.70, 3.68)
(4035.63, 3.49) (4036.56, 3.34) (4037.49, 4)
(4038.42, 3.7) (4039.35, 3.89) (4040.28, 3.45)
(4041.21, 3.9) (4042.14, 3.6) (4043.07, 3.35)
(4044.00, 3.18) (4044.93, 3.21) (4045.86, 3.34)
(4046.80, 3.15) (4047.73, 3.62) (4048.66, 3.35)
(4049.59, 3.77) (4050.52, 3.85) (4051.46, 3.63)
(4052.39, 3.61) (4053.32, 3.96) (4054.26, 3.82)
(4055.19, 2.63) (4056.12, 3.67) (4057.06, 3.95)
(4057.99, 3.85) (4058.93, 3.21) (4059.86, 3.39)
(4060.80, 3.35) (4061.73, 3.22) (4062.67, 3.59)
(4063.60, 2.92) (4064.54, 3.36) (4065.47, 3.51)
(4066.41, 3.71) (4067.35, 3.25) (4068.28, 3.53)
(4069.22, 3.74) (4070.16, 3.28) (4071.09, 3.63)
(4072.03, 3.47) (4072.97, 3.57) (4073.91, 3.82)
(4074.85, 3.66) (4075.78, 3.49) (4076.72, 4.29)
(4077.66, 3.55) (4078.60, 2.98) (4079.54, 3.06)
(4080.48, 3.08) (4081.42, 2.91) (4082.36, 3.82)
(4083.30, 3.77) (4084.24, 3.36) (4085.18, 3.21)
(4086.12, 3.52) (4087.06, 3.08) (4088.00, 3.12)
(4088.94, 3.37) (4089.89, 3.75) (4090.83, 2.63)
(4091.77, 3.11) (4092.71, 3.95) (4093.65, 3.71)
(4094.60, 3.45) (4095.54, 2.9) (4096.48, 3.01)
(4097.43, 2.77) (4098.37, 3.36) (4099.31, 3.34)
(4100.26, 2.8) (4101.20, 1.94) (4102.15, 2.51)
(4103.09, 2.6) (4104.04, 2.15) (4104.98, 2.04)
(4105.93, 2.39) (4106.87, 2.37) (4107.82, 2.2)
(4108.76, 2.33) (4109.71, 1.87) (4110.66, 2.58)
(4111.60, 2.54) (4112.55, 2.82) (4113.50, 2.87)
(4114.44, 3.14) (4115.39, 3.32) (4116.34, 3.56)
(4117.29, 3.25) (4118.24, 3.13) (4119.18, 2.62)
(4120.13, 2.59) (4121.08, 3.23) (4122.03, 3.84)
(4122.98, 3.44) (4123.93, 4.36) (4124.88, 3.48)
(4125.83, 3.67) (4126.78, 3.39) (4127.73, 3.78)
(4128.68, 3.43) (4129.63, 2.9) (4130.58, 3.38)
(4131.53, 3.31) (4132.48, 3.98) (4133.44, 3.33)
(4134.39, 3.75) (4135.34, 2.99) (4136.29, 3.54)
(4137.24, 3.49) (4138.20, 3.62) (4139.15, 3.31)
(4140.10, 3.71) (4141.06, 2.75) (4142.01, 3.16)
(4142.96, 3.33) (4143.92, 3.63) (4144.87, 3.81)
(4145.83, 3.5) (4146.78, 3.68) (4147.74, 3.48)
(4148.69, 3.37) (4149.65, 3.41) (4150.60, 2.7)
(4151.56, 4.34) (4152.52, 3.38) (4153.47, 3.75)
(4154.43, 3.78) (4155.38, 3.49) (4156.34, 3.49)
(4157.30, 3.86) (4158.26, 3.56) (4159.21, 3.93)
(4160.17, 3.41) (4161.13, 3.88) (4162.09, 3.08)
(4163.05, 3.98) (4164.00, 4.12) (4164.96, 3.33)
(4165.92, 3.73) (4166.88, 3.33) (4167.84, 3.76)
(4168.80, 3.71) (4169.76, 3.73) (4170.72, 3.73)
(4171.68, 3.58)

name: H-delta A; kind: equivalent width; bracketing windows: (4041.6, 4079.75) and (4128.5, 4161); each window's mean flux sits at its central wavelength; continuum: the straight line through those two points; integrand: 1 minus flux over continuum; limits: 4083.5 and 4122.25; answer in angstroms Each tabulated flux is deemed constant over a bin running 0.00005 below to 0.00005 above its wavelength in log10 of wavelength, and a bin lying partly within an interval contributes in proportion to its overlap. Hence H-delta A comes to 6.2 angstroms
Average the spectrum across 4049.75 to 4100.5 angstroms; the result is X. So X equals 3.42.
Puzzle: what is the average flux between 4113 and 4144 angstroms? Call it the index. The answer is 3.37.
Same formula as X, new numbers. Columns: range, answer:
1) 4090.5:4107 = 2.85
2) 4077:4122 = 2.98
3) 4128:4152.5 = 3.44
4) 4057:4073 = 3.46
